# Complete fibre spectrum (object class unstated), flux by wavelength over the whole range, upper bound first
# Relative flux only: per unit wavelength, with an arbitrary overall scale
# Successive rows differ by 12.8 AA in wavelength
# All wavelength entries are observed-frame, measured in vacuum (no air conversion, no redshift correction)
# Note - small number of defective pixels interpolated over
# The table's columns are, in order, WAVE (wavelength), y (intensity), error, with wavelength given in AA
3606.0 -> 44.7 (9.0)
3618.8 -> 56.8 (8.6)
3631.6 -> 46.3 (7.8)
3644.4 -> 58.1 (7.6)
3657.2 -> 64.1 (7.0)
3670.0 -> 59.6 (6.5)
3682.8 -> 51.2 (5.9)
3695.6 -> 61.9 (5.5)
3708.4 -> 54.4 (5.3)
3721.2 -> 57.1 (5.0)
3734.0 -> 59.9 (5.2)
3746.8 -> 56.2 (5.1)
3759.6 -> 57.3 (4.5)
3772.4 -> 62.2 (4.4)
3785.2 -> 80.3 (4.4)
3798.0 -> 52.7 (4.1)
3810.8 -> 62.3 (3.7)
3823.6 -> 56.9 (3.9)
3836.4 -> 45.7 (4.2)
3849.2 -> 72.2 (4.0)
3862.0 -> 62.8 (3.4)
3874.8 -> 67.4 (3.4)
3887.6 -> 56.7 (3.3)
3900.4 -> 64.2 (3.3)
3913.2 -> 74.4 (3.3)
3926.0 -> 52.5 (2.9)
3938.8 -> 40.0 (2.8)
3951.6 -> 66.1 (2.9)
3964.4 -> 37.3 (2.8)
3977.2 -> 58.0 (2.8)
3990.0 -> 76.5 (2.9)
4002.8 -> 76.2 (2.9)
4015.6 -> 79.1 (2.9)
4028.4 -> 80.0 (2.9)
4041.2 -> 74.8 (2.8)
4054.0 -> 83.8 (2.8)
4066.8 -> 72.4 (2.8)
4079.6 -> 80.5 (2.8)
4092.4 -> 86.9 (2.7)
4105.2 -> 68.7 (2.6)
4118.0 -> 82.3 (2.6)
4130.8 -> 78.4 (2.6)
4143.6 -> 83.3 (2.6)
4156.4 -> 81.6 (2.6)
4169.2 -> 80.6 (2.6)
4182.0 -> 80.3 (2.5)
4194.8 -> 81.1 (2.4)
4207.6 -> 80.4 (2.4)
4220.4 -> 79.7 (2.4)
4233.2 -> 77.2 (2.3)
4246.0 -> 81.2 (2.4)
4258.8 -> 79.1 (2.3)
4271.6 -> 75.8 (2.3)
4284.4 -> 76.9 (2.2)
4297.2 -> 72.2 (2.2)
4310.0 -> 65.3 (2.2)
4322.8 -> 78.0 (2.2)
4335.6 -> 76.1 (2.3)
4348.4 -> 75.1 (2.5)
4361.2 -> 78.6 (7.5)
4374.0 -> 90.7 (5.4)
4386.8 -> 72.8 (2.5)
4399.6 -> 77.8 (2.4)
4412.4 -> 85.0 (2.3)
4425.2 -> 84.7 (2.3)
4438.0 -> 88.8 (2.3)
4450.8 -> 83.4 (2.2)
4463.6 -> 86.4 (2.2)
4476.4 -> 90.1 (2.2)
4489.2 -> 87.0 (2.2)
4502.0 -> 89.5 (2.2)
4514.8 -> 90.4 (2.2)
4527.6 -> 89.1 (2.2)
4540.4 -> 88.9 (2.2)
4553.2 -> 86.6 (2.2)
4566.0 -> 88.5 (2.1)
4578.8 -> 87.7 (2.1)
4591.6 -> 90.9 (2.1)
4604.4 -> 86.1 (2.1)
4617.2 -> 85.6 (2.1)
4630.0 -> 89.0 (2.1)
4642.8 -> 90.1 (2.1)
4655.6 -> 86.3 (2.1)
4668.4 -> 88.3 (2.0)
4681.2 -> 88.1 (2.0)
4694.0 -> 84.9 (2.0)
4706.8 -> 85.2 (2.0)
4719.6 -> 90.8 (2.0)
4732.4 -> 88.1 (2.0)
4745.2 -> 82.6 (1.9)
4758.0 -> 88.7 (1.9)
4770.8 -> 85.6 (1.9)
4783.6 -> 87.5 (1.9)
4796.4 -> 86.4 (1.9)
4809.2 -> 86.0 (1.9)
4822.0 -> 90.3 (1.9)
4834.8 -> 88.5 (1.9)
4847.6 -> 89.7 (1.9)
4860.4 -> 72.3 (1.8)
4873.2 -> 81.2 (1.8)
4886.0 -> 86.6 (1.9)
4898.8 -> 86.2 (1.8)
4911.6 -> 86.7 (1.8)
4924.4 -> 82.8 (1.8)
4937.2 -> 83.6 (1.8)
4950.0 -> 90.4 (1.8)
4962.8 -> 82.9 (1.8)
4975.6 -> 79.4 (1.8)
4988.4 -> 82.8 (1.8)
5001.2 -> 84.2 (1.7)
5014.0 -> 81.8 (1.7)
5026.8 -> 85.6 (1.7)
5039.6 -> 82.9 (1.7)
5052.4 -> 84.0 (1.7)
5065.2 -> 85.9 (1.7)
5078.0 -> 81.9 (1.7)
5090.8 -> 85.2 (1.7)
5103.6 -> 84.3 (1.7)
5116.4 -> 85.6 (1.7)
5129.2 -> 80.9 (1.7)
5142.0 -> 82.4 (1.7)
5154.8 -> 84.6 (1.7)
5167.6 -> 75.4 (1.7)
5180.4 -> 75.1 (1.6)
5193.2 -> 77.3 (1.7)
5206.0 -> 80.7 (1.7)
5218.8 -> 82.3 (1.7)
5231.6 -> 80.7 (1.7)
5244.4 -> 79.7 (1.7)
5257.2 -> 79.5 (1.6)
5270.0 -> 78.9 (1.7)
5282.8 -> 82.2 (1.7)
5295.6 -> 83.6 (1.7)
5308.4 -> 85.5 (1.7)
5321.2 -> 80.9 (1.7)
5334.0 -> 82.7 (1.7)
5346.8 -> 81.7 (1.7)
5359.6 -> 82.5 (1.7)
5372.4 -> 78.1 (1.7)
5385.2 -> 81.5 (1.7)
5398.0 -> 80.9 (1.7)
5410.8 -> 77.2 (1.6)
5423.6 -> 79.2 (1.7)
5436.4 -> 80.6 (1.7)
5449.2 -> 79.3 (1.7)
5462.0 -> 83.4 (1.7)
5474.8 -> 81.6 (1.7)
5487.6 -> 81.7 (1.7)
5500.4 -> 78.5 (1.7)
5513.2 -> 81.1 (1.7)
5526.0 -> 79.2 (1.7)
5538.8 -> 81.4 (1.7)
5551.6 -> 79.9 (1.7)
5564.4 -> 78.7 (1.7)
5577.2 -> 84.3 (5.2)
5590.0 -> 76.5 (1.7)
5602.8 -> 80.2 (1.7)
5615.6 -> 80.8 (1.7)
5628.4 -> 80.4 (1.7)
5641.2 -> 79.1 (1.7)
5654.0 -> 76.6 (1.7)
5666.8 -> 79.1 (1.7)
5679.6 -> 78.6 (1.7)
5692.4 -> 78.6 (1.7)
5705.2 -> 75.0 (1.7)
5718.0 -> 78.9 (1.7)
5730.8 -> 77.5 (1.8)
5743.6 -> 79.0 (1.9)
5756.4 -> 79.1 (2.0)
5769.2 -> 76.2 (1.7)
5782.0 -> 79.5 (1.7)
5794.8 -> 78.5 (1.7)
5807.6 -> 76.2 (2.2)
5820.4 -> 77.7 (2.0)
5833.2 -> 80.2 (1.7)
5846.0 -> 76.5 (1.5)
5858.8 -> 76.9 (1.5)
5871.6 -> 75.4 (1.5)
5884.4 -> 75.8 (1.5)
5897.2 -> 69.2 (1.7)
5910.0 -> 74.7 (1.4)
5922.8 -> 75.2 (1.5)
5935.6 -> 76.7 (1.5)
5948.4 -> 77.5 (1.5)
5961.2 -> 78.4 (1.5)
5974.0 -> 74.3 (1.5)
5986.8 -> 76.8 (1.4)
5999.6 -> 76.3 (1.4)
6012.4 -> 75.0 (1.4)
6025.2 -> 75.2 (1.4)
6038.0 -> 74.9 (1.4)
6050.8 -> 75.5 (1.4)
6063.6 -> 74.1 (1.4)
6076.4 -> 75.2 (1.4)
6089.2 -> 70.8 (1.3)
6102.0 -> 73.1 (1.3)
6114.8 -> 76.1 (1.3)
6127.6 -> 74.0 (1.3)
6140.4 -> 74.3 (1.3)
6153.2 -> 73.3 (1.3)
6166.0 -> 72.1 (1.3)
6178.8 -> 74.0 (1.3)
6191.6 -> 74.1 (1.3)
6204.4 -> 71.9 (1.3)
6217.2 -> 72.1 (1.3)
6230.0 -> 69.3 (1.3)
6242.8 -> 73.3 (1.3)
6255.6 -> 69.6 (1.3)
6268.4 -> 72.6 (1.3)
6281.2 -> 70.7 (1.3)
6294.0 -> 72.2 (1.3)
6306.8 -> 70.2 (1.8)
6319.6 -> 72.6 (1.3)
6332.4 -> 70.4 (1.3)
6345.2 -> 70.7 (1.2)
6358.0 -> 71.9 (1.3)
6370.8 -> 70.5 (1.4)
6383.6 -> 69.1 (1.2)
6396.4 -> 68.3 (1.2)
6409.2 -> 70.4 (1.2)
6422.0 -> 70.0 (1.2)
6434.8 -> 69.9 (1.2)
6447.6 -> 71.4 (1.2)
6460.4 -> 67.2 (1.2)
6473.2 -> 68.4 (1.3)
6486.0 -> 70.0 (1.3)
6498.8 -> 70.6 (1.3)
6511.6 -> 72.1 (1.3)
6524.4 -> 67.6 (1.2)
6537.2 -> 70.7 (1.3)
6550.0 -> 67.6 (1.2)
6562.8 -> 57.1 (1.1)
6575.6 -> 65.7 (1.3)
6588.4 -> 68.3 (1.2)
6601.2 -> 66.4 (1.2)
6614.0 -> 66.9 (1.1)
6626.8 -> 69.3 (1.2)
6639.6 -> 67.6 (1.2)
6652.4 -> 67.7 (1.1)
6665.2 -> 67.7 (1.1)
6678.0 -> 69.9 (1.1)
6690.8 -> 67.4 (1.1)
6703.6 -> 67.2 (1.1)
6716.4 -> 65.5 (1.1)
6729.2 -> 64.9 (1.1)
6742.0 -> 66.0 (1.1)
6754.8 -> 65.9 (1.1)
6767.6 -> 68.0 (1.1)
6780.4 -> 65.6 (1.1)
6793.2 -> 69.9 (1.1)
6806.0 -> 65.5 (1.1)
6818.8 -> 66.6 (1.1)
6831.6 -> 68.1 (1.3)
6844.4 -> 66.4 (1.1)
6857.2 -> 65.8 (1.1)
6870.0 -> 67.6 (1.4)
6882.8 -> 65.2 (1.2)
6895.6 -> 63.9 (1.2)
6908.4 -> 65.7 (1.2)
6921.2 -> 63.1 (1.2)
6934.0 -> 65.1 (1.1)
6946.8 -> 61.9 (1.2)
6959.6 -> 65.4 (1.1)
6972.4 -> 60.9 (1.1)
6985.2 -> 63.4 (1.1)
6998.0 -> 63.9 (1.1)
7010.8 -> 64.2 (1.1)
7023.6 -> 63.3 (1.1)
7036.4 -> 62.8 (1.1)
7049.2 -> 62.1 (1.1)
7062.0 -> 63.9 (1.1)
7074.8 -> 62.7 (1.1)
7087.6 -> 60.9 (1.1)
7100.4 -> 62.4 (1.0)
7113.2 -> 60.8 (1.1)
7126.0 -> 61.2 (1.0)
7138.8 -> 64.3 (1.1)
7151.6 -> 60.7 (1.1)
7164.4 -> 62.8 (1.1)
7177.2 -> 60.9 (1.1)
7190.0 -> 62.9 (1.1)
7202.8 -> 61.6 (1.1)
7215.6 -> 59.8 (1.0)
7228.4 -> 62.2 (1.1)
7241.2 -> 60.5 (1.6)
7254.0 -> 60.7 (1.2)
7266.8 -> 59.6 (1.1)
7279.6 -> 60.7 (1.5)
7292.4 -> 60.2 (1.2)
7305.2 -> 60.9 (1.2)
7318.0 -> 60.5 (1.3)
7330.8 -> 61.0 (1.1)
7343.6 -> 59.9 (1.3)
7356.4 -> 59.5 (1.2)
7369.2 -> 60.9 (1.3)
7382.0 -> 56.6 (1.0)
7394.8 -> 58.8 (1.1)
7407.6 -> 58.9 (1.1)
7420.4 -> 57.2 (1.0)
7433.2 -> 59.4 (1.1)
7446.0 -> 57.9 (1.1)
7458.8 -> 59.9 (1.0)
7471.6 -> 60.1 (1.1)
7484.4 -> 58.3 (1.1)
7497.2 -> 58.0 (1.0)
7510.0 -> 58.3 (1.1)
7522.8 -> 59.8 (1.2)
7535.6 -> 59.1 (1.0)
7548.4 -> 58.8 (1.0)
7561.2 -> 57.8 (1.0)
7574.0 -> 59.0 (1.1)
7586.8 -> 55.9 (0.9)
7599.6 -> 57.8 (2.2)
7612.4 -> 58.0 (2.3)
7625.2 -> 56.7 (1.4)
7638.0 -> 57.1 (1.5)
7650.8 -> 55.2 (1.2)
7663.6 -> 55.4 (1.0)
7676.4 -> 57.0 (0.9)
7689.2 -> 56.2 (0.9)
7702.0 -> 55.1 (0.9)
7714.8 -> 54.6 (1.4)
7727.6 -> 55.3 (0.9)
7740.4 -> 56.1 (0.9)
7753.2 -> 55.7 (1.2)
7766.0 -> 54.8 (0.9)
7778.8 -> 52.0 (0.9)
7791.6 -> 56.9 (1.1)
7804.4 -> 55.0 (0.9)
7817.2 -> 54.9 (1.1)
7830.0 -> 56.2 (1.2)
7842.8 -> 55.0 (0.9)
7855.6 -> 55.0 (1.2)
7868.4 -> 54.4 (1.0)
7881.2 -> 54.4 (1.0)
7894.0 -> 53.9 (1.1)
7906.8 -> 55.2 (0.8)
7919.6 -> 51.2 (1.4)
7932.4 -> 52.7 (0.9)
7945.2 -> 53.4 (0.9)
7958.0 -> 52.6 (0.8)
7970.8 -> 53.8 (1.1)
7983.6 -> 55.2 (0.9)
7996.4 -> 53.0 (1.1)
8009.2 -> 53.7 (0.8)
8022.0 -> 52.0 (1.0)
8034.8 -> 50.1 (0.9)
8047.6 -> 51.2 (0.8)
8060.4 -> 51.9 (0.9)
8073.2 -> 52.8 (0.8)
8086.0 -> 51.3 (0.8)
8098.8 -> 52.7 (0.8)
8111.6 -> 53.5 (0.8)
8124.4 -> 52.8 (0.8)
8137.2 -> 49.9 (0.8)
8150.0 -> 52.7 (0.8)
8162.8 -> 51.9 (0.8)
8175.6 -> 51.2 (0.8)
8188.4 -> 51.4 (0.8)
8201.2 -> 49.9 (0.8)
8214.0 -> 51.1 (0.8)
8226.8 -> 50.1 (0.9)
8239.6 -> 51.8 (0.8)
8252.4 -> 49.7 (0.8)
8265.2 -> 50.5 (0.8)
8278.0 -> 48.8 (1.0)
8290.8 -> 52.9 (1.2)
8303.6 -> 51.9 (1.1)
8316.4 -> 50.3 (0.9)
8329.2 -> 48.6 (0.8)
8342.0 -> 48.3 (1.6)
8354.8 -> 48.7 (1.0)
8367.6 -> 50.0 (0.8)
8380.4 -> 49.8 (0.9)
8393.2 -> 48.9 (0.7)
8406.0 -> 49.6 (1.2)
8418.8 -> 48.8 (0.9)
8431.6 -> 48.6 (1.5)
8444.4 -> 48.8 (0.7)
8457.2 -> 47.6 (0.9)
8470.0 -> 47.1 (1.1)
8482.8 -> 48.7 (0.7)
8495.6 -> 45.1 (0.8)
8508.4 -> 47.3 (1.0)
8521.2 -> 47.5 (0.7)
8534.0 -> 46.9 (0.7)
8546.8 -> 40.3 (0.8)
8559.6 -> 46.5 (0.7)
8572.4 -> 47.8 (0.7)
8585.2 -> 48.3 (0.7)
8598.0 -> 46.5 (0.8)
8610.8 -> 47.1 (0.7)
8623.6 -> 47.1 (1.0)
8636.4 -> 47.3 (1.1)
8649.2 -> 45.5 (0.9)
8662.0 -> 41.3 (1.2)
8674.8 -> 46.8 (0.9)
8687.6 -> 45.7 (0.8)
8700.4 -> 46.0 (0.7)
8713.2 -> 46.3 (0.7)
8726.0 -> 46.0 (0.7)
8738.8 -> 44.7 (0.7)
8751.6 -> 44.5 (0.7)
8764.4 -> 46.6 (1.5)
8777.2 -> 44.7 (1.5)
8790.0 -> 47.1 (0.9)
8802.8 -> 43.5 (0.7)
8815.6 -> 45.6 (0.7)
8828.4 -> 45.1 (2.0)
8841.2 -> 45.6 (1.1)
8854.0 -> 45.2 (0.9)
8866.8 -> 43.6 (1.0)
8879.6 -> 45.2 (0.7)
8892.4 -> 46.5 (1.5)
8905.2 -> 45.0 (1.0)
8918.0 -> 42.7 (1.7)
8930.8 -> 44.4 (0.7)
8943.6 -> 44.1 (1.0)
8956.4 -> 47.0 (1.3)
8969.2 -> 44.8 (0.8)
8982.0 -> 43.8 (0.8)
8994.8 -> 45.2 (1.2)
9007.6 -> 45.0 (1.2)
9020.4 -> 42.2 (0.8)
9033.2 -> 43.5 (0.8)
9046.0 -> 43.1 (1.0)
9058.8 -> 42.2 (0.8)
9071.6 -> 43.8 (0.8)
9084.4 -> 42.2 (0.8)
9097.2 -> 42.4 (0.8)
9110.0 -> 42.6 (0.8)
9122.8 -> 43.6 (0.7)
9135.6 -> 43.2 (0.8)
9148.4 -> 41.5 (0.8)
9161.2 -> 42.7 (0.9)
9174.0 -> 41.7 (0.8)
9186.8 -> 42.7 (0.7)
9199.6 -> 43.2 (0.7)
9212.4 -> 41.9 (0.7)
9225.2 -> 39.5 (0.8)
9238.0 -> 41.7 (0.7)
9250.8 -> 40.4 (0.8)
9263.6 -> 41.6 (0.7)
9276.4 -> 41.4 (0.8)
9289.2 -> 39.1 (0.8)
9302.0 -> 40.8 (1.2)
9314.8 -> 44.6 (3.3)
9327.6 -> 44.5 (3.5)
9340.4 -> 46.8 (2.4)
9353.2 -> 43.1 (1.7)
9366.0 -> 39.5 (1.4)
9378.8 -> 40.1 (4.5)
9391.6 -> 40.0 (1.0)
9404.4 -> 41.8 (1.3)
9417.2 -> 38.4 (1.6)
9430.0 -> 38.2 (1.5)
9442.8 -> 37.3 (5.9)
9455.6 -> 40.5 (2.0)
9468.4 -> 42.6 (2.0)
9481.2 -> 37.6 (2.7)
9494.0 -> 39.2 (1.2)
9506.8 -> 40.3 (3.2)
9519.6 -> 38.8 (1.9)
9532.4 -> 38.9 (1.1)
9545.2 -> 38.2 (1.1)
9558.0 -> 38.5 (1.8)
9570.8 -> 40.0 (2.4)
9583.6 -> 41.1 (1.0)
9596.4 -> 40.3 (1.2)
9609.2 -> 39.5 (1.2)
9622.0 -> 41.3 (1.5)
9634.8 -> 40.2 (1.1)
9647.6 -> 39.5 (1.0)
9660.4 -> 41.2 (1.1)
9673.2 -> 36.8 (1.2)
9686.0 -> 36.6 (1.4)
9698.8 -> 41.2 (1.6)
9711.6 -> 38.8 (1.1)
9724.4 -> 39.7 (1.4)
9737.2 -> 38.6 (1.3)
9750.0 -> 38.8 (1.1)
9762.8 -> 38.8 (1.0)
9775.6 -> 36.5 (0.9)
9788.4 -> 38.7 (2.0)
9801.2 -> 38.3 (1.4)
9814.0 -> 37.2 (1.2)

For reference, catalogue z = 0.000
